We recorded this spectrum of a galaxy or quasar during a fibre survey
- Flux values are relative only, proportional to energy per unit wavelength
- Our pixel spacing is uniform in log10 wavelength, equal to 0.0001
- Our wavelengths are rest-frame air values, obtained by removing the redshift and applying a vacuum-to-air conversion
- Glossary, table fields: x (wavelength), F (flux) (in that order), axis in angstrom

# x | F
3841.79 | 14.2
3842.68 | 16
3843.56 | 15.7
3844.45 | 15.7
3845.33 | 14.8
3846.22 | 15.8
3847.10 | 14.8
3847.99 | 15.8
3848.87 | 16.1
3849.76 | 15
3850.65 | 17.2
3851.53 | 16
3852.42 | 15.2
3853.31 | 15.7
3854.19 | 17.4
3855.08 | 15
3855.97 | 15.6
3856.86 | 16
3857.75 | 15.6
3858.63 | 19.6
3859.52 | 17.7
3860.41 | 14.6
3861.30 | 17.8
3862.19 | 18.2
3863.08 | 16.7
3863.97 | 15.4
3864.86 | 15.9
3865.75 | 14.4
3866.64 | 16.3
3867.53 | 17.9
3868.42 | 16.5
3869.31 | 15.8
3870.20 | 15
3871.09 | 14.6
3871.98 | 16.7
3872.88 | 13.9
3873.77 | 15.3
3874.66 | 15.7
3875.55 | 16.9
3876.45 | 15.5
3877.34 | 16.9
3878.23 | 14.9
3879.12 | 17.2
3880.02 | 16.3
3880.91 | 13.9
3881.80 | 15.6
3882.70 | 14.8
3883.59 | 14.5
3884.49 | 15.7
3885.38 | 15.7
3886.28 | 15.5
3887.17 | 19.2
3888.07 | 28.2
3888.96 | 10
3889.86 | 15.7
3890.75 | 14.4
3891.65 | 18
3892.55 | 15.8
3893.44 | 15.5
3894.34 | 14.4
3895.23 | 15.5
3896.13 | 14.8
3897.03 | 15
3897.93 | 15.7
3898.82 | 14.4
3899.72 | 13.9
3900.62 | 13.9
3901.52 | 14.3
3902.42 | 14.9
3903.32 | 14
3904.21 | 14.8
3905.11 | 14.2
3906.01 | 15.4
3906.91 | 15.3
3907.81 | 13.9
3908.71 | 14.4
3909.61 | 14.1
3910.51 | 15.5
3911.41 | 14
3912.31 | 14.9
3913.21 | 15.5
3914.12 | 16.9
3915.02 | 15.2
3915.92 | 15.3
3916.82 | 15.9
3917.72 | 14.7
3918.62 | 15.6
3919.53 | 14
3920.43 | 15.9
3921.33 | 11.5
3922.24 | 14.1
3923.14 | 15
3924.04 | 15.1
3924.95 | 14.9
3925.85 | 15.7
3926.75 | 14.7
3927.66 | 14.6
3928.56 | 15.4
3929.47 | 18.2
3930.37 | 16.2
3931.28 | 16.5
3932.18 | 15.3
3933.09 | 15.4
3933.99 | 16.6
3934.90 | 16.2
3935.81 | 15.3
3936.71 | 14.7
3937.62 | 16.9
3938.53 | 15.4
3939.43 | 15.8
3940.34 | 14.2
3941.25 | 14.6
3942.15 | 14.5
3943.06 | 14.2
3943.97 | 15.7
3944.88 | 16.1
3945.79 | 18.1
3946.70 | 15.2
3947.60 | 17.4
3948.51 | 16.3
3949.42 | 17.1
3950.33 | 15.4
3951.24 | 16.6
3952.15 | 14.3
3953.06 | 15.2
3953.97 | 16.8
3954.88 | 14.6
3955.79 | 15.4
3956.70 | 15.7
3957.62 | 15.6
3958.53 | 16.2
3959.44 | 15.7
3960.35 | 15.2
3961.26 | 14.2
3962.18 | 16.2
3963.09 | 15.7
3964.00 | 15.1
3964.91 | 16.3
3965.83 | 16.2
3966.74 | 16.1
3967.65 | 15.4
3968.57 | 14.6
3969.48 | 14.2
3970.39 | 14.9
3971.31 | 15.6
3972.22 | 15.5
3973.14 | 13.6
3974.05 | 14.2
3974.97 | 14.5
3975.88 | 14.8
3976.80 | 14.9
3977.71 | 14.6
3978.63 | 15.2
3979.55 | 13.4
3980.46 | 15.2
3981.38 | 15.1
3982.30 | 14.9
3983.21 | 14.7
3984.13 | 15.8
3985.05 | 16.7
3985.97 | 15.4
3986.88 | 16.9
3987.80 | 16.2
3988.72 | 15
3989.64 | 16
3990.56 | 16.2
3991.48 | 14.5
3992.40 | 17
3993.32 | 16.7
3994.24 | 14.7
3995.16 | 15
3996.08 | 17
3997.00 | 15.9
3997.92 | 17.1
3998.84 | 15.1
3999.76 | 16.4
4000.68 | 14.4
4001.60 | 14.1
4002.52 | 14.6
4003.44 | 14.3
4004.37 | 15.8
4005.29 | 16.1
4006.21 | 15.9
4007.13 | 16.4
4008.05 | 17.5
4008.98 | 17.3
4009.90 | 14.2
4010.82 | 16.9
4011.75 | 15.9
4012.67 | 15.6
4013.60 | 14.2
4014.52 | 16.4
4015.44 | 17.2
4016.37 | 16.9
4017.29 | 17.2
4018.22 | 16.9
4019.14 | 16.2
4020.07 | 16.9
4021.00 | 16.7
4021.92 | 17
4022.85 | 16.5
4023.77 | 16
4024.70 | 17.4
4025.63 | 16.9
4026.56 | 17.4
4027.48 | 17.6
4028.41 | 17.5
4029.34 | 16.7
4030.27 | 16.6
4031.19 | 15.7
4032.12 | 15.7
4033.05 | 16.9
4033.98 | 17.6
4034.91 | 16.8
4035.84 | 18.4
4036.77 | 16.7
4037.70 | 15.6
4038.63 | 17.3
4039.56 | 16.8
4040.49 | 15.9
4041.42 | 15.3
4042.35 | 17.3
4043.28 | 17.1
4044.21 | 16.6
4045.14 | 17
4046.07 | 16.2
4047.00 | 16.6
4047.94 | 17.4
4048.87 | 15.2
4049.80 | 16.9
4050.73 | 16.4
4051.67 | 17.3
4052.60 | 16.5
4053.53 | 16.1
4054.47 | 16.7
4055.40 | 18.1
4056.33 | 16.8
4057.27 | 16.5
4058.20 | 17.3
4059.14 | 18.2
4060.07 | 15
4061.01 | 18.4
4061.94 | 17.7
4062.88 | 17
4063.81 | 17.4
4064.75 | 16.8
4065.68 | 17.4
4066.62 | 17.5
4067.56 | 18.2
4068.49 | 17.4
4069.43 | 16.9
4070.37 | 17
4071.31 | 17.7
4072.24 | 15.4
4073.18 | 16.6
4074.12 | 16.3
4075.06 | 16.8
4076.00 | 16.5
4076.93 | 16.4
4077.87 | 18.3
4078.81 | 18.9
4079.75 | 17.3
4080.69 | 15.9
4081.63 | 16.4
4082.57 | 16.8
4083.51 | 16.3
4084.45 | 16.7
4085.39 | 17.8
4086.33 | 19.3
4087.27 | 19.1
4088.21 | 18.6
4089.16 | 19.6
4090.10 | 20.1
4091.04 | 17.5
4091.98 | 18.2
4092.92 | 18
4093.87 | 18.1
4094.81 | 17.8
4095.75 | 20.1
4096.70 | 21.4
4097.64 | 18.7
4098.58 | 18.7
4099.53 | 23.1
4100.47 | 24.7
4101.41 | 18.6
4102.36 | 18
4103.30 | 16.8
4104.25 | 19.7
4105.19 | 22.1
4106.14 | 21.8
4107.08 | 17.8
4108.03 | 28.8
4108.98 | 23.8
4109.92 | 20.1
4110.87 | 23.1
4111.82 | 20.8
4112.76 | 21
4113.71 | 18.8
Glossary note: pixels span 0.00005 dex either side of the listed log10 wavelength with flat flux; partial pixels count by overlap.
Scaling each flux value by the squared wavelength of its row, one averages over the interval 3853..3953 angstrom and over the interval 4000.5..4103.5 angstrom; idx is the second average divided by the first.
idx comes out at 1.18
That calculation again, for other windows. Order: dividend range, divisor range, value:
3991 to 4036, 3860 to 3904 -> 1.10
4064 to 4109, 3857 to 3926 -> 1.32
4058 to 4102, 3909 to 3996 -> 1.24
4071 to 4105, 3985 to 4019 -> 1.20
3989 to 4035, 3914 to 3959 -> 1.09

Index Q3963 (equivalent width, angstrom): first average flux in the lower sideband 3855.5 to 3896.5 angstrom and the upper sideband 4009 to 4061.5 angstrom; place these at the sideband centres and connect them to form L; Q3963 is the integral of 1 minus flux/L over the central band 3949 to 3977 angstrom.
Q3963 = 1.80 angstrom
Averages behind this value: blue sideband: 16.1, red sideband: 16.7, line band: 15.3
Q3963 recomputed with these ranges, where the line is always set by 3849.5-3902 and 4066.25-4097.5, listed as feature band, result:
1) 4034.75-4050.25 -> 0.66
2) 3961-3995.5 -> 3.11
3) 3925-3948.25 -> 1.05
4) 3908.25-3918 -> 0.67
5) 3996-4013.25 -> 1.29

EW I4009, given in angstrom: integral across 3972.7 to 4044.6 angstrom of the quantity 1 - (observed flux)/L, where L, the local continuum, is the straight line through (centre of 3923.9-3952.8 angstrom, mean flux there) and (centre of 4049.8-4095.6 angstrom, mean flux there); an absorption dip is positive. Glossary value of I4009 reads 2.4 angstrom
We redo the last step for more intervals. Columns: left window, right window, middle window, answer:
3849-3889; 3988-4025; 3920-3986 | 2.98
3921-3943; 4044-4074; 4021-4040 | -0.33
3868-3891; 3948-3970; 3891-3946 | 2.09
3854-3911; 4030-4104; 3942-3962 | 0.78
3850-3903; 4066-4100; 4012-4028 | 0.62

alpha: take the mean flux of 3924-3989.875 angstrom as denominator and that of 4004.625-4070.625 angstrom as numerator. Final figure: 1.08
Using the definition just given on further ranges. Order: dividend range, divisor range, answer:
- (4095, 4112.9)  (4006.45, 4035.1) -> 1.26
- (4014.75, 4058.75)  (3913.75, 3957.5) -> 1.08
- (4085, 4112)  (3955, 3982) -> 1.33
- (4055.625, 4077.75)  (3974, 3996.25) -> 1.11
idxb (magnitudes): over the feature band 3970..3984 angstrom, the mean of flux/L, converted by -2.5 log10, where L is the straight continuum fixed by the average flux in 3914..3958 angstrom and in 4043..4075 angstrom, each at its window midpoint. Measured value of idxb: 0.09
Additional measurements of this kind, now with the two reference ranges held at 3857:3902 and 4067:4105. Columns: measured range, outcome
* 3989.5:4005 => 0.108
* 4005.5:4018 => 0.069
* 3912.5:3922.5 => 0.094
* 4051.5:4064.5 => 0.050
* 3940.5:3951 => 0.053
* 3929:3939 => 0.030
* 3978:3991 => 0.107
